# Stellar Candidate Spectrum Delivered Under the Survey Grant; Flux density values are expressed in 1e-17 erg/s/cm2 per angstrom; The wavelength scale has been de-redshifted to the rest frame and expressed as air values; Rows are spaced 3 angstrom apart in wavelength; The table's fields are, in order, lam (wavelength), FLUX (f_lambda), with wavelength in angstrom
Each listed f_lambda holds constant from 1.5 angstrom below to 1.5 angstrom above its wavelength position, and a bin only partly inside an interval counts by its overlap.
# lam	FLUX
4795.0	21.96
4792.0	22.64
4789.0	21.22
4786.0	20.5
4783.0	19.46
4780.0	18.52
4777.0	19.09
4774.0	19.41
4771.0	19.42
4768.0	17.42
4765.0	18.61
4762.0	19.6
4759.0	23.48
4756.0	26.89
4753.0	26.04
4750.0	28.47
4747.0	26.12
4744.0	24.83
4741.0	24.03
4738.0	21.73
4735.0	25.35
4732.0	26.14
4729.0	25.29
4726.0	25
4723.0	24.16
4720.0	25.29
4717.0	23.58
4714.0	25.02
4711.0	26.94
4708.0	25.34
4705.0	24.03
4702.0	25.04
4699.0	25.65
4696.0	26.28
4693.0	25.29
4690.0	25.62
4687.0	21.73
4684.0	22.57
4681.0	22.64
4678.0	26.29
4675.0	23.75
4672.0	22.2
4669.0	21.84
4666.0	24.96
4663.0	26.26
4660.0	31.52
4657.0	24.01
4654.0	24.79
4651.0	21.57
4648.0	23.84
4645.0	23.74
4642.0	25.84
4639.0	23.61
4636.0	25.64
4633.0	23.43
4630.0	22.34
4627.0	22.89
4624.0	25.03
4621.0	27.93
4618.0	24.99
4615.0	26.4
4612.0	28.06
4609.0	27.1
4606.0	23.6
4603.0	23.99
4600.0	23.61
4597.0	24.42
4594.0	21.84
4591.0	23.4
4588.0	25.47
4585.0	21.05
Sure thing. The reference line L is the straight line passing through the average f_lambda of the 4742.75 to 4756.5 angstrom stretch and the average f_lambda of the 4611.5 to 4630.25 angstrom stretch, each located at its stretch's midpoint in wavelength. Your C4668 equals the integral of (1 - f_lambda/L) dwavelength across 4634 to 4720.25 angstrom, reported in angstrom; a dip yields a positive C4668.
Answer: 4.2 angstrom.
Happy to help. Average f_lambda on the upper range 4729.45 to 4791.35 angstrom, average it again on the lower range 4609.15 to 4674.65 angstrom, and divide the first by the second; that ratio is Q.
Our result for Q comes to 0.90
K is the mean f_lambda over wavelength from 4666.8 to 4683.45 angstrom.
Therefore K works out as 23.4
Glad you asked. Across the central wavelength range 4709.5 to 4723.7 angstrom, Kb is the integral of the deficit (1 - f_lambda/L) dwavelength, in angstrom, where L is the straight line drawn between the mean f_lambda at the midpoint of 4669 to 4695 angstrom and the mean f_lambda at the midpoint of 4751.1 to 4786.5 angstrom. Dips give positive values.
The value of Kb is -1.6 angstrom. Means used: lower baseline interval 23.7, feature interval 25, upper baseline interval 20.8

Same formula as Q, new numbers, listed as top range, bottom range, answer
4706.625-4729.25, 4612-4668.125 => 1.00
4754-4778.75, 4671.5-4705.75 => 0.85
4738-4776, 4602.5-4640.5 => 0.91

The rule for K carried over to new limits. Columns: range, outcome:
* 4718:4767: 24.4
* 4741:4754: 26.1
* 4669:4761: 24.7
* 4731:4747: 24.5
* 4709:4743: 24.8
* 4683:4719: 24.8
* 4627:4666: 24.7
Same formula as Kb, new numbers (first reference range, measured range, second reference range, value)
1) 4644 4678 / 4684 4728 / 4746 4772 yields -2.02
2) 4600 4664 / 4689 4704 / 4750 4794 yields -1.47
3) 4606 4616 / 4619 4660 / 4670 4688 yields 1.18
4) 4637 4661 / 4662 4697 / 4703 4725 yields 1.08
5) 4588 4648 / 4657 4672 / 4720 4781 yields -0.90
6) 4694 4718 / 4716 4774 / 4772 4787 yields -3.92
